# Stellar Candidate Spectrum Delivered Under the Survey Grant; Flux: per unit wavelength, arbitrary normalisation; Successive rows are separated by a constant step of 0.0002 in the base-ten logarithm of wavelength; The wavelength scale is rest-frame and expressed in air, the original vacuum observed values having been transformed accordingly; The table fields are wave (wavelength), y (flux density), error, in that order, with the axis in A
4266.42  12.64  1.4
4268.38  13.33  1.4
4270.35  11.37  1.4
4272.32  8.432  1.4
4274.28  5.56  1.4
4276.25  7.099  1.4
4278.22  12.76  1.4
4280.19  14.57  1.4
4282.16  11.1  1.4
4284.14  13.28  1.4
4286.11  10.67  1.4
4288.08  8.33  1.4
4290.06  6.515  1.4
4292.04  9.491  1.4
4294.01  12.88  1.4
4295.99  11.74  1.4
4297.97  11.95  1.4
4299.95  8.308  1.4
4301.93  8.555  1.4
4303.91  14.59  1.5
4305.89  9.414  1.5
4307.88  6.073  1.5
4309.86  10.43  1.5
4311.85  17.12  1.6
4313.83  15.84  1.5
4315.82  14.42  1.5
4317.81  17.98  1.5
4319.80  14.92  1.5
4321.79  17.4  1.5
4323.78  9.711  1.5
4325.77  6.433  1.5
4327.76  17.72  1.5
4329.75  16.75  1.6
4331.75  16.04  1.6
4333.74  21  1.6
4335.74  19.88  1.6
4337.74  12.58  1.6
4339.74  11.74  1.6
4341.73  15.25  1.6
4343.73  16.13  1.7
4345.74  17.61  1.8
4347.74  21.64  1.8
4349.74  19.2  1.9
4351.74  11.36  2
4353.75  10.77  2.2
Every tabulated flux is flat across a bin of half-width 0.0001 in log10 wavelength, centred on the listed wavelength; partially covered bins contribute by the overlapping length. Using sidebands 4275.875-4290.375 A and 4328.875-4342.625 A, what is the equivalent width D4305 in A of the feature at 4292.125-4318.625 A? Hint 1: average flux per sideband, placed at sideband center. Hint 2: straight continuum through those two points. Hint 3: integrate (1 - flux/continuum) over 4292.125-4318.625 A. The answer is 2.10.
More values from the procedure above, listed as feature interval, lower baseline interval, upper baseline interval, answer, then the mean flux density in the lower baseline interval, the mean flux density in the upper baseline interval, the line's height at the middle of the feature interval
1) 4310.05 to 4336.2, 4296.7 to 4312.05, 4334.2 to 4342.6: -4.9 A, 10.5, 15.2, 13.1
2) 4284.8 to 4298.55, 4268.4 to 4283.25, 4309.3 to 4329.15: 1.8 A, 10.4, 14.3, 11.8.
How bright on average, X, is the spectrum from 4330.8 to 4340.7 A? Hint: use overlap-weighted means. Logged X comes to 16.3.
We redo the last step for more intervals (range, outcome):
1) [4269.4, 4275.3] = 8.43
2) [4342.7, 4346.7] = 16.8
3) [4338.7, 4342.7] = 13.5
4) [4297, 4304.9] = 10.9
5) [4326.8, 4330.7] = 17.3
